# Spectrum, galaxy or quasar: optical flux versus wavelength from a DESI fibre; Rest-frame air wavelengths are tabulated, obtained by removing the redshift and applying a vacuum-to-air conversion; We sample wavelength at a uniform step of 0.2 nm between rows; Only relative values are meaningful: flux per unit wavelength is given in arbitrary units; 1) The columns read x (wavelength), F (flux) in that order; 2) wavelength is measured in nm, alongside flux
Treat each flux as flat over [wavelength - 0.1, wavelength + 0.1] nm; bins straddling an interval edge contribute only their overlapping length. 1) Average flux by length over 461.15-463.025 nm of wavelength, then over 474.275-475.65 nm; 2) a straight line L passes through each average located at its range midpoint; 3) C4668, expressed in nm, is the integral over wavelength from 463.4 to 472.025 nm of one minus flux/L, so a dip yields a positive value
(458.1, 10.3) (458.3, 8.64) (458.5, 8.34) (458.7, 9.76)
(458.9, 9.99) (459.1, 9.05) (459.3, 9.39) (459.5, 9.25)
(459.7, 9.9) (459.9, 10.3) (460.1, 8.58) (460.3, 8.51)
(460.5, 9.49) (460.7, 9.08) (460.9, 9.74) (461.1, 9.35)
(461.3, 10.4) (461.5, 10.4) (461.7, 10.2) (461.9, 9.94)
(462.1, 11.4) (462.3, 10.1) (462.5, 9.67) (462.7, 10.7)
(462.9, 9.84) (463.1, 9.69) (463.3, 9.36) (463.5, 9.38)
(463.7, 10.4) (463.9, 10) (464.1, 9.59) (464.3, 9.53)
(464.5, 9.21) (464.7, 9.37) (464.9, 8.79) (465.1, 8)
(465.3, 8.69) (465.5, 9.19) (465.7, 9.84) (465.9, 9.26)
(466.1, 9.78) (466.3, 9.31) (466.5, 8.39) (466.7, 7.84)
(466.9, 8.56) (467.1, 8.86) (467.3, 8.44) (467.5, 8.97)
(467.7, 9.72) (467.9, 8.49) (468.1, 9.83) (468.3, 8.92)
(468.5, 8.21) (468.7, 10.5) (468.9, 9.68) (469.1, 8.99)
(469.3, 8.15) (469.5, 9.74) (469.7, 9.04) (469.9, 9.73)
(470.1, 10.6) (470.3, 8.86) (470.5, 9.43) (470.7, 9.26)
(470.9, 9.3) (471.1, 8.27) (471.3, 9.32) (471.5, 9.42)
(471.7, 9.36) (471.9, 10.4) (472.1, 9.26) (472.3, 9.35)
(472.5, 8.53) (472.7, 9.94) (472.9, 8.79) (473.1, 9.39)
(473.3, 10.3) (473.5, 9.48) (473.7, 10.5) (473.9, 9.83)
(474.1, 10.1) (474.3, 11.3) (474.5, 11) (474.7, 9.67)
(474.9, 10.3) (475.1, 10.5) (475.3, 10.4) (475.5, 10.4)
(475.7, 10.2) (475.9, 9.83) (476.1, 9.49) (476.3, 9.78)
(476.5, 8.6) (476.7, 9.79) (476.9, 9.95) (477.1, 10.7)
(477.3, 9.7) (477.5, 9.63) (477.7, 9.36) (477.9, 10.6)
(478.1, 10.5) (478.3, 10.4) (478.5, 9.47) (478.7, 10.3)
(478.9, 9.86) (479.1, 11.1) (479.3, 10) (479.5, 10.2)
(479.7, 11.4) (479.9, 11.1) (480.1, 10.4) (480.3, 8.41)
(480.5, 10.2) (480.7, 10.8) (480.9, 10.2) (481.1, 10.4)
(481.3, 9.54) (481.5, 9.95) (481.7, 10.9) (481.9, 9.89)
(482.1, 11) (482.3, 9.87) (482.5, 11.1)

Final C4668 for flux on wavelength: 0.94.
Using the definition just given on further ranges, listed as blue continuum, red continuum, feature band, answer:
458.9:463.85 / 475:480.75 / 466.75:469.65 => 0.25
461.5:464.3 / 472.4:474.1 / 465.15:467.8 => 0.24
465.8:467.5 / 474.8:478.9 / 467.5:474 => -0.07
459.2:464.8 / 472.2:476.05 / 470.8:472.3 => 0.09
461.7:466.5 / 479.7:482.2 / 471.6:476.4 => 0.04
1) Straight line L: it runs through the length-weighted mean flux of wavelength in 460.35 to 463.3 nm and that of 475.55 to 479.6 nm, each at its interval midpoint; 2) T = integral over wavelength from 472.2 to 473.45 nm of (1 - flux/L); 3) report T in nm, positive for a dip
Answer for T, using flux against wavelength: 0.07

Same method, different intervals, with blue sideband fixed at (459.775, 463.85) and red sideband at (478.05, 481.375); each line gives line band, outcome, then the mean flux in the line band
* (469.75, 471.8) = 0.14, 9.35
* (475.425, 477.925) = 0.09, 9.82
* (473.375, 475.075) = -0.03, 10.3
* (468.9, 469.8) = 0.09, 9.06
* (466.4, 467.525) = 0.17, 8.48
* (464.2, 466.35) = 0.16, 9.18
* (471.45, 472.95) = 0.10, 9.4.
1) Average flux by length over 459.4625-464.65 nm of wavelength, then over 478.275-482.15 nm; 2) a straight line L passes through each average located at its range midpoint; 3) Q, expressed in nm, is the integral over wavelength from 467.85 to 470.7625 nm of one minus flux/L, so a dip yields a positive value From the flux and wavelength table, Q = 0.19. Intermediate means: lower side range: 9.77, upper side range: 10.3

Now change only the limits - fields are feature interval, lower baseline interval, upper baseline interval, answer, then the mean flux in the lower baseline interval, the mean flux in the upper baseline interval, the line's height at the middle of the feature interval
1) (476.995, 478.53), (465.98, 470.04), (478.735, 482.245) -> -0.005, 9.07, 10.3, 10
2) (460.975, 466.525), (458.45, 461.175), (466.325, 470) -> -0.276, 9.36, 9.01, 9.19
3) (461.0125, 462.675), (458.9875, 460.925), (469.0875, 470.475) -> -0.159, 9.32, 9.33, 9.32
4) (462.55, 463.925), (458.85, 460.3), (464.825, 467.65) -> -0.118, 9.41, 8.87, 9.11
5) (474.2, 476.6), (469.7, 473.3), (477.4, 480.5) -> -0.080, 9.38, 10.2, 9.8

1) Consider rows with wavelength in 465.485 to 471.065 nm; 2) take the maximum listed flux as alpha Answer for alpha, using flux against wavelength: 10.6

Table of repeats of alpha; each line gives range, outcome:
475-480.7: 11.4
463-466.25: 10.4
